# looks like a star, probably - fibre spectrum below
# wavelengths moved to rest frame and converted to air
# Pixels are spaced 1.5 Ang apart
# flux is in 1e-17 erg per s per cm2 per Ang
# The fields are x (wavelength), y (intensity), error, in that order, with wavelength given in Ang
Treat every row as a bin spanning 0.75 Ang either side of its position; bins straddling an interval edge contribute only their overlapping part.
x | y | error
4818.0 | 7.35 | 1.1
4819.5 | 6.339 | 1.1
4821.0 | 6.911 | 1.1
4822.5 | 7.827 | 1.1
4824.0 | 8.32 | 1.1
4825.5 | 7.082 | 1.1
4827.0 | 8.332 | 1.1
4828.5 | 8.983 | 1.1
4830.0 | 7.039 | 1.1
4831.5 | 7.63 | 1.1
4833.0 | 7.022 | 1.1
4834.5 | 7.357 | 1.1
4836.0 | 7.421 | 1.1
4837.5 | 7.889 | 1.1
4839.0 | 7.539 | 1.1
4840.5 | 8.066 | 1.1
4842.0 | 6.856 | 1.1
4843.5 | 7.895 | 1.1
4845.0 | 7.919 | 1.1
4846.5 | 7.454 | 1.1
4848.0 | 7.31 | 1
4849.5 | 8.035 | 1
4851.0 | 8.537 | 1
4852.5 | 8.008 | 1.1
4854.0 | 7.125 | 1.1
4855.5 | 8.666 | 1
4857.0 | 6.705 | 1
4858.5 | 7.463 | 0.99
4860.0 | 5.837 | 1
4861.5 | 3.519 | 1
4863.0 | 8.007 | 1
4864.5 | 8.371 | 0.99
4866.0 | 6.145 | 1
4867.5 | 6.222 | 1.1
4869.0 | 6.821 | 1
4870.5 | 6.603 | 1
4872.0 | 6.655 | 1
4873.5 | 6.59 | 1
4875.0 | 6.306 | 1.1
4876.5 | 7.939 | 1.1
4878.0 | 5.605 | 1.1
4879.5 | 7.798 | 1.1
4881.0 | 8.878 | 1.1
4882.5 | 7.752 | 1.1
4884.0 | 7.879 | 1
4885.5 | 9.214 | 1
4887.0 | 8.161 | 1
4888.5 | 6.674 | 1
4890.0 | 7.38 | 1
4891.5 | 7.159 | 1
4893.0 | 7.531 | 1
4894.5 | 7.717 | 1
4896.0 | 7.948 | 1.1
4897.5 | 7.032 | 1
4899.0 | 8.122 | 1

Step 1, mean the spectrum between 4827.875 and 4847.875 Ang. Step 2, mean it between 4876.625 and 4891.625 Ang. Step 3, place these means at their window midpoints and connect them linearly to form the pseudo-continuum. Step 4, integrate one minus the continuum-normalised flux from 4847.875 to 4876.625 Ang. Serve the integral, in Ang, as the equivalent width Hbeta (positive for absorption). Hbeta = 2.4 Ang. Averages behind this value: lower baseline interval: 7.6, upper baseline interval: 7.68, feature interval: 7.02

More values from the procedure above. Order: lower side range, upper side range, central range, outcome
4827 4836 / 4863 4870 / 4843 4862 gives -0.1 Ang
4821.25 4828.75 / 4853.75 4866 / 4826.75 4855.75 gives -1.0 Ang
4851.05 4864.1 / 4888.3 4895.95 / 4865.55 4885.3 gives 0.4 Ang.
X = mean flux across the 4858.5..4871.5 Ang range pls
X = 6.5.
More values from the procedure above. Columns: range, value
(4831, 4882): 7.24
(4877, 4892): 7.66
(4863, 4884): 7.12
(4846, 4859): 7.71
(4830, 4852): 7.62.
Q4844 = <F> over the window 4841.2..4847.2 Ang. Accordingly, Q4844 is 7.54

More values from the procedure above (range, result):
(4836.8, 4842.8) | 7.59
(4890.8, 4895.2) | 7.47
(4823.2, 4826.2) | 7.71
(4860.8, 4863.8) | 5.84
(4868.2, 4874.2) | 6.66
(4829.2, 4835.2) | 7.28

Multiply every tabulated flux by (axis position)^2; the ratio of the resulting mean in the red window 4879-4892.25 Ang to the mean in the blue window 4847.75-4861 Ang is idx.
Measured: 1.1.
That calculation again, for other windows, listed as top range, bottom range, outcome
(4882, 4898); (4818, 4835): 1.05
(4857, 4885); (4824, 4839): 0.92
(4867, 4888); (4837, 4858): 0.96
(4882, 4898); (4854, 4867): 1.14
